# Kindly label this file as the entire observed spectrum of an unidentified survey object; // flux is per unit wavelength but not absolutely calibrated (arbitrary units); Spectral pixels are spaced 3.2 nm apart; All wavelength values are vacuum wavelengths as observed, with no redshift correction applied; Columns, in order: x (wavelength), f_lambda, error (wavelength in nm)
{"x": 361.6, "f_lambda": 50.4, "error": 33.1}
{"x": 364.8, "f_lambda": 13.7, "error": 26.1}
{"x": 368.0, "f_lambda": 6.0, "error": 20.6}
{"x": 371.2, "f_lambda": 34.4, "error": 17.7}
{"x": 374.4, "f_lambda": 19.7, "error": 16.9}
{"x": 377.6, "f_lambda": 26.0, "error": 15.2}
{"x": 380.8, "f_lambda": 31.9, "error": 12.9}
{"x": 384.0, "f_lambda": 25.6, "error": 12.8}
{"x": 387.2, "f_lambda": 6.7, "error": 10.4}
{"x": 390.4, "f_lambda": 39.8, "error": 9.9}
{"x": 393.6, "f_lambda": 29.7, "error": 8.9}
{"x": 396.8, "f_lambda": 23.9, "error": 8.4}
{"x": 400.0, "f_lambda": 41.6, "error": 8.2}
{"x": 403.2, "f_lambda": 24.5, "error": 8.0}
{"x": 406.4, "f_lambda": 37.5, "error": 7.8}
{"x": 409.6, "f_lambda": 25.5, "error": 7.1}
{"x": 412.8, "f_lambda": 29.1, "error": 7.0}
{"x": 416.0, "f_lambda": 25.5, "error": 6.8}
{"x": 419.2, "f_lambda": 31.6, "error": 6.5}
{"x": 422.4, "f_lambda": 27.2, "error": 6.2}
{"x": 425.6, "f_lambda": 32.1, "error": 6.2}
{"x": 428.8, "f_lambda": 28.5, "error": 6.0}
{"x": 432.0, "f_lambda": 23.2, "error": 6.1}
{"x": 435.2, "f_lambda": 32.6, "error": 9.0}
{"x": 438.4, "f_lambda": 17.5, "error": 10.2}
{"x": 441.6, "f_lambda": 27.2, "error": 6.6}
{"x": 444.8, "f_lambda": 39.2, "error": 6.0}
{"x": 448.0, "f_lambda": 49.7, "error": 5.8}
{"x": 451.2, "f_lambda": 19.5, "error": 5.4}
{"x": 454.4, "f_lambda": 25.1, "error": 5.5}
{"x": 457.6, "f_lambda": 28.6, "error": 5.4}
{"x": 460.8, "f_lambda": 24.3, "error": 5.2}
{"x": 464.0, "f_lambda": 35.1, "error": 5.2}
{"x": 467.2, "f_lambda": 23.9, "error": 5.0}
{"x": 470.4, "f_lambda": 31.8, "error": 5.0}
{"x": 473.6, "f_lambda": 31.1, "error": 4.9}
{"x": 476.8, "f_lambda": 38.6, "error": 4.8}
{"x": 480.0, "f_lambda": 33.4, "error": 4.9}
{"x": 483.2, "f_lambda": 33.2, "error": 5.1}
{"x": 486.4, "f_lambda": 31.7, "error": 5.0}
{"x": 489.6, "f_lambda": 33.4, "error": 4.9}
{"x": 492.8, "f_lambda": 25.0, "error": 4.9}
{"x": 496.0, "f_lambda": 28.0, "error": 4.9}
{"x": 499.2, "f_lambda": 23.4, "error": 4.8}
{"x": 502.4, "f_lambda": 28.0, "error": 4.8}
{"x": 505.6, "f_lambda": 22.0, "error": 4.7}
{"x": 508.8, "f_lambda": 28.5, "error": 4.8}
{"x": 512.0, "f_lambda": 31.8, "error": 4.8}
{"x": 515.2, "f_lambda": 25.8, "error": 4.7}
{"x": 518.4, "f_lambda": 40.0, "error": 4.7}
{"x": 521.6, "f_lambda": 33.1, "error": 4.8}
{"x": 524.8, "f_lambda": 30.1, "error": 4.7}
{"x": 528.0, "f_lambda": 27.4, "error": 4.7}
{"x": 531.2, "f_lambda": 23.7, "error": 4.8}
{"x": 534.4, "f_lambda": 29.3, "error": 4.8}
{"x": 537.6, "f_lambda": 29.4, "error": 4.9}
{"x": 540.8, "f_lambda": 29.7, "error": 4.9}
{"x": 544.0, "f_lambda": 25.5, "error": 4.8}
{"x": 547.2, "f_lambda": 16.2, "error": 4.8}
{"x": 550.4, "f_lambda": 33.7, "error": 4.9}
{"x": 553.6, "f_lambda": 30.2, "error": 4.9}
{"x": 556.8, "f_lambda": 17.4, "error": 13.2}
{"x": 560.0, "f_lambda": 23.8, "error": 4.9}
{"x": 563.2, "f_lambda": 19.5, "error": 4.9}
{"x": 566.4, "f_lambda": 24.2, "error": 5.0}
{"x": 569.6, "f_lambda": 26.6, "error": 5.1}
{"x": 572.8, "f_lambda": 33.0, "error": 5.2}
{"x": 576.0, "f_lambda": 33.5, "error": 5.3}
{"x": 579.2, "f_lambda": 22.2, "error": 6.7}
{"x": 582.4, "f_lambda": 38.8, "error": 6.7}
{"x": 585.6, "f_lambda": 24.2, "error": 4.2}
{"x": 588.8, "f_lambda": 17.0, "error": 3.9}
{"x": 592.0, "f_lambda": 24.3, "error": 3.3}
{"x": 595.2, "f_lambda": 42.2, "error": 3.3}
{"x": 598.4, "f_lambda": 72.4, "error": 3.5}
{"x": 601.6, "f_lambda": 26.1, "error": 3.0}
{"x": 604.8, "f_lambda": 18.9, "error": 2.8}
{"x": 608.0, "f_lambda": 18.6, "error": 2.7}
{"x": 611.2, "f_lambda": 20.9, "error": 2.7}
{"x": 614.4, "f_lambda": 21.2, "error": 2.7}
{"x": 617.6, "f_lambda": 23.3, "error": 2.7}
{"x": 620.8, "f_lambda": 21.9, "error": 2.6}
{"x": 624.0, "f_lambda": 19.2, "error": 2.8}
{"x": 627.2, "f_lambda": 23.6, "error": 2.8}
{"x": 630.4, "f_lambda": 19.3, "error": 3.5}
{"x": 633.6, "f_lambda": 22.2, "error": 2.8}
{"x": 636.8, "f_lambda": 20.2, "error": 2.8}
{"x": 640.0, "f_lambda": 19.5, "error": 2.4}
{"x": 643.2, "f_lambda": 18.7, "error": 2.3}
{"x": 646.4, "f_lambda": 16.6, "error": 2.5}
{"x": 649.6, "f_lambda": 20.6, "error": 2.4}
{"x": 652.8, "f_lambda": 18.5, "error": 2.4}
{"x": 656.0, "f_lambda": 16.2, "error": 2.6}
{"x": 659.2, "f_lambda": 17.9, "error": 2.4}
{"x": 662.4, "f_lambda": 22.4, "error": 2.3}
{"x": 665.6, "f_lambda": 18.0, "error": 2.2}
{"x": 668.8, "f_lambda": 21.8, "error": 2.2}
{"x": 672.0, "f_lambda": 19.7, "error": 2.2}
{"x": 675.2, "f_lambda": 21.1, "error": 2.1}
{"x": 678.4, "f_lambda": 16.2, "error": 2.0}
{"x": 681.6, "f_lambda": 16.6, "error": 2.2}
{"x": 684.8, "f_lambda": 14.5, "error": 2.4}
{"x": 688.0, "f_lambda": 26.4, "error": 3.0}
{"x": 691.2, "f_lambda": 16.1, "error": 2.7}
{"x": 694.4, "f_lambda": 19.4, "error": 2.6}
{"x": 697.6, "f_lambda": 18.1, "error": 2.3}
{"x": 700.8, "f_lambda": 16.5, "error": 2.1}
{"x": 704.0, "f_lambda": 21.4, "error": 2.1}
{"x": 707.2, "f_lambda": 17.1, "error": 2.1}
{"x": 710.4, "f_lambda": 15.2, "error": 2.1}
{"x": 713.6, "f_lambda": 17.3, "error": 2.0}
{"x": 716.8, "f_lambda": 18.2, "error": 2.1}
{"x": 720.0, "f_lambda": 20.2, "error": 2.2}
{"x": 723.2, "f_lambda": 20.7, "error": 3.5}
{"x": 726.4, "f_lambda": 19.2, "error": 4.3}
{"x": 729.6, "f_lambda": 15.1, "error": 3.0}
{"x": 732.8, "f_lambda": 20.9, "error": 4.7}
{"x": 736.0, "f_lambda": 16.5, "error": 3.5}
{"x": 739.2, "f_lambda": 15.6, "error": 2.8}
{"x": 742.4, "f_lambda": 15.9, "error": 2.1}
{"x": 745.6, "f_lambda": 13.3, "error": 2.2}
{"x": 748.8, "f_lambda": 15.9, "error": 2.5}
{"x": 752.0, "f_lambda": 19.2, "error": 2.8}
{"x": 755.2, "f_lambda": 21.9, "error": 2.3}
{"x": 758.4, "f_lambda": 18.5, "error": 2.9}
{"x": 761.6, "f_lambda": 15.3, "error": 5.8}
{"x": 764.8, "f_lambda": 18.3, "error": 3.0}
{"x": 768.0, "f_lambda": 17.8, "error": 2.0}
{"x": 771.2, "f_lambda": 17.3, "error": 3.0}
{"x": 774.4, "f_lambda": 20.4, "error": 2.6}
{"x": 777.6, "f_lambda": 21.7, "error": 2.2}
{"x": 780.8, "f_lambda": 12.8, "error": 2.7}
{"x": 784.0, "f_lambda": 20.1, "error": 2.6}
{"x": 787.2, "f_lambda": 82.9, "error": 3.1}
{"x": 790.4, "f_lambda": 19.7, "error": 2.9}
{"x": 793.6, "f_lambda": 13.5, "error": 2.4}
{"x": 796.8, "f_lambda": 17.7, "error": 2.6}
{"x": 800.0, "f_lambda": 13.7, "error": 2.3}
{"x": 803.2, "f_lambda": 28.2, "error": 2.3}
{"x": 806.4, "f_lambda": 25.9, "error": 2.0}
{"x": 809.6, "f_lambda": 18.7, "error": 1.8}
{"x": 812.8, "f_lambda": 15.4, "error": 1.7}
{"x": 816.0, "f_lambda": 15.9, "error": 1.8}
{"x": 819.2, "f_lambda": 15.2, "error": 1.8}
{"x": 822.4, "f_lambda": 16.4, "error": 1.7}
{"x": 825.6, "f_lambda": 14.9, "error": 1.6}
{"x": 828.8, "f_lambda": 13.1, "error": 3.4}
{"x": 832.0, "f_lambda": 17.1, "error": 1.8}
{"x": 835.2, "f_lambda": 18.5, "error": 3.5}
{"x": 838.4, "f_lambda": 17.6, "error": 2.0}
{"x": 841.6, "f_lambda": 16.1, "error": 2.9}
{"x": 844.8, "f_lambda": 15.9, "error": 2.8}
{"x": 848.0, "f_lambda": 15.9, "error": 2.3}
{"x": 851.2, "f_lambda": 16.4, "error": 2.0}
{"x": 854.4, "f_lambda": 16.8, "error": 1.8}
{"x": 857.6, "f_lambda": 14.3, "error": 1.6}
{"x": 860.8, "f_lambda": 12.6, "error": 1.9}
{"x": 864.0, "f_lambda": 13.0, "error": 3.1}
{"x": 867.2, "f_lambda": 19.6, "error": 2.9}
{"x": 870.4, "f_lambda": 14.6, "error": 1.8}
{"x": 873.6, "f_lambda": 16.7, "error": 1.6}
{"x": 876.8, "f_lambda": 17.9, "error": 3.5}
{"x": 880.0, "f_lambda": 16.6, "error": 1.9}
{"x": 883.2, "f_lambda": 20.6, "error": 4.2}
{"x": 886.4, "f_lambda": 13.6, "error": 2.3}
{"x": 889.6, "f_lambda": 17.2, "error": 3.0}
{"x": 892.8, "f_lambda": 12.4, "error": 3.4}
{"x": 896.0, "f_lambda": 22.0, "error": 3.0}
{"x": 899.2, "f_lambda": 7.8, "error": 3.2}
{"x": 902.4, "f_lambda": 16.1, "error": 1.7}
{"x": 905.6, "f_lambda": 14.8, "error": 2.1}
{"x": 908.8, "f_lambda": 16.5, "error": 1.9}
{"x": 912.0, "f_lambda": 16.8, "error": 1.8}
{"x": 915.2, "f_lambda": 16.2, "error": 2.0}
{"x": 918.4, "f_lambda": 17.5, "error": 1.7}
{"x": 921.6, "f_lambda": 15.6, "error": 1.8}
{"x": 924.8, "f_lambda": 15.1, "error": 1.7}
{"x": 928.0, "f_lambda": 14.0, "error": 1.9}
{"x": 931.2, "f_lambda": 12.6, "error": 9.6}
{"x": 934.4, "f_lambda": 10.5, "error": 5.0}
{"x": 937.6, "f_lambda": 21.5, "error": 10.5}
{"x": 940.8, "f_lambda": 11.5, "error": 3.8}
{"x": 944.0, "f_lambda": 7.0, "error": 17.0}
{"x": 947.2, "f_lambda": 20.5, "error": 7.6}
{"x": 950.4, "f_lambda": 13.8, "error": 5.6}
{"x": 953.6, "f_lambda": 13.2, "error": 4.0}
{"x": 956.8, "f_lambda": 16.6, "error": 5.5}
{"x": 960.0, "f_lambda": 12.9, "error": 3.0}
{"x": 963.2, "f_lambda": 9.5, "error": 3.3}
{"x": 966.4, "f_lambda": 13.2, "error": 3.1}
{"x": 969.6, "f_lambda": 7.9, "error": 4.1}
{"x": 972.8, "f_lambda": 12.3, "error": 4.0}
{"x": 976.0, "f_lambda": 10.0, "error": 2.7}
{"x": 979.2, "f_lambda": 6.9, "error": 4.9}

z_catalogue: 0.197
